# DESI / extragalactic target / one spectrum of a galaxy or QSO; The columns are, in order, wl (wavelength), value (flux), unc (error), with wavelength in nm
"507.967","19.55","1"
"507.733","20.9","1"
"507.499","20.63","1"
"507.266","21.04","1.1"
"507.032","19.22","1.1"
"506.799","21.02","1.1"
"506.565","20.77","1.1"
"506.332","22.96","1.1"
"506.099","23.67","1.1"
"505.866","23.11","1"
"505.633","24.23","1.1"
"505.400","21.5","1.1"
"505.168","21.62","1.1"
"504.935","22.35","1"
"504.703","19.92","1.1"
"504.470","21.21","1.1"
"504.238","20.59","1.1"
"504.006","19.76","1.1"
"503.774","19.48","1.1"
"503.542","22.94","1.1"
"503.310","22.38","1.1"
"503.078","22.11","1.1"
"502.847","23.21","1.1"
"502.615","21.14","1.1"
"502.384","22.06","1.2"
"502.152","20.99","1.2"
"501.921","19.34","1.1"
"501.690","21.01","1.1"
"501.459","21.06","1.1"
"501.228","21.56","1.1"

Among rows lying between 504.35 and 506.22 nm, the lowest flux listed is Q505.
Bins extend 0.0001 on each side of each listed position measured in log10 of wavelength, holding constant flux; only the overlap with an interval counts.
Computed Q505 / 19.92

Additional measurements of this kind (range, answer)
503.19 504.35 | 19.48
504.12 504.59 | 20.59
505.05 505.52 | 21.5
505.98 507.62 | 19.22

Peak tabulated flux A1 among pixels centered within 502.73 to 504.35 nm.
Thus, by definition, 23.21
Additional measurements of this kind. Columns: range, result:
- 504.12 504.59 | 21.21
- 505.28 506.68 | 24.23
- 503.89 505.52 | 22.35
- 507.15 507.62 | 21.04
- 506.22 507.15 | 22.96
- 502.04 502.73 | 22.06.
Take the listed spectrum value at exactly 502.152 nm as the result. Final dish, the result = 20.99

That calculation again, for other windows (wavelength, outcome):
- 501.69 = 21.01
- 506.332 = 22.96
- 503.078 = 22.11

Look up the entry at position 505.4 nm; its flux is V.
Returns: 21.5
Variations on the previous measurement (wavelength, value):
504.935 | 22.35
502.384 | 22.06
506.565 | 20.77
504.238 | 20.59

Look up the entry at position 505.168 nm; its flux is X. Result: 21.62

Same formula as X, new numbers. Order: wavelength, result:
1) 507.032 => 19.22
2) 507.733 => 20.9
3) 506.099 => 23.67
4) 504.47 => 21.21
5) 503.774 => 19.48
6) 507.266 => 21.04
